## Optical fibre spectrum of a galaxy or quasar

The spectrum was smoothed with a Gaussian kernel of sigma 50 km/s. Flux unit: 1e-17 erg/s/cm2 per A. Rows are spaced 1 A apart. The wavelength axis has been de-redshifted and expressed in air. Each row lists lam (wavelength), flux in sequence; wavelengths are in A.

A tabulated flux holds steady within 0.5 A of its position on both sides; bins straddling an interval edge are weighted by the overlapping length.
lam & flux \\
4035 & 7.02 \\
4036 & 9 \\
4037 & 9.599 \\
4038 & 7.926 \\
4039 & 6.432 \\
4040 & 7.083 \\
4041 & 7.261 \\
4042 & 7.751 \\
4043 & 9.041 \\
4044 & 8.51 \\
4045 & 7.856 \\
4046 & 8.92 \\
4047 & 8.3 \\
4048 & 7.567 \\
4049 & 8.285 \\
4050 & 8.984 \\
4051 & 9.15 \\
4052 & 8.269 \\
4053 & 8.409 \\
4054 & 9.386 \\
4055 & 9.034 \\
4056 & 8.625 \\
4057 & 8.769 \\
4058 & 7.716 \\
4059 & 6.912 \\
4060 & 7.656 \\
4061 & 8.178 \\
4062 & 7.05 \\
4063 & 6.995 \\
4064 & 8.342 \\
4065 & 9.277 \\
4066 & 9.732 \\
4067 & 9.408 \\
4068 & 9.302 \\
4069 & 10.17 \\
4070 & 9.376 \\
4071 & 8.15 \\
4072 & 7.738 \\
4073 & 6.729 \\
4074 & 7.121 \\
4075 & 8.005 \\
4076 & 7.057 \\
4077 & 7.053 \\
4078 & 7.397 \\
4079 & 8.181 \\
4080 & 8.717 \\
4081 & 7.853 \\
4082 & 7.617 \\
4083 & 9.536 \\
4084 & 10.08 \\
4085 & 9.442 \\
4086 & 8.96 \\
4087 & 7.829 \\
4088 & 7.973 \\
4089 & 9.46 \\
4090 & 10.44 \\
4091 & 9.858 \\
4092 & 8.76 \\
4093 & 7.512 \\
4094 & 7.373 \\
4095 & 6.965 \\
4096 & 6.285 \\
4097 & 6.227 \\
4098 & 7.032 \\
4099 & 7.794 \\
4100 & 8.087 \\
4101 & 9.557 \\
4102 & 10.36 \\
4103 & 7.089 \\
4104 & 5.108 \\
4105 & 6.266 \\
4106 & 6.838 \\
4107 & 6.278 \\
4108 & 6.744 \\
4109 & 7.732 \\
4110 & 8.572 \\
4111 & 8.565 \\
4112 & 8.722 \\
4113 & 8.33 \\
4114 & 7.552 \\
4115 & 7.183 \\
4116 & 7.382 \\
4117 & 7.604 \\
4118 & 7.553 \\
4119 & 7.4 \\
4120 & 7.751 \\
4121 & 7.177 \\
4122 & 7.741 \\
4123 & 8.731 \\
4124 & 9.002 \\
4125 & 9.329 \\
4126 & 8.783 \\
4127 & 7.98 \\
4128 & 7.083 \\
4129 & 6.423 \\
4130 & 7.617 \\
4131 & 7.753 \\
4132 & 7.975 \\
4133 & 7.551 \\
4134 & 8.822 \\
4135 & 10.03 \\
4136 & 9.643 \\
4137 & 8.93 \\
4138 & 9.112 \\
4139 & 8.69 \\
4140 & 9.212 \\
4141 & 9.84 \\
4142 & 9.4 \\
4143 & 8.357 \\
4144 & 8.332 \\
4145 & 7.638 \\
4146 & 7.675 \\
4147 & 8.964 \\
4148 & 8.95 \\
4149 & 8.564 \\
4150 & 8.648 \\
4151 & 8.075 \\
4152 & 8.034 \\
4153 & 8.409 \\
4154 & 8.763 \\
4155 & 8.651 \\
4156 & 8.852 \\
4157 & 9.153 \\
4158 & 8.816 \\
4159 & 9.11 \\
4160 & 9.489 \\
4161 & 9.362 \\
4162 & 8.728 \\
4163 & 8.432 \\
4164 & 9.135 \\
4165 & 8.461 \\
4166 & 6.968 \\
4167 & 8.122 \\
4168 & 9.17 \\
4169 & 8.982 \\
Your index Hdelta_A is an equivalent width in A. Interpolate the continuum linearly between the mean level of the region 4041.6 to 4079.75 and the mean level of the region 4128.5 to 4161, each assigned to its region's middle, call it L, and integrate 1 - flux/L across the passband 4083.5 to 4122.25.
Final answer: 2.6 A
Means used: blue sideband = 8.28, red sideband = 8.62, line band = 7.89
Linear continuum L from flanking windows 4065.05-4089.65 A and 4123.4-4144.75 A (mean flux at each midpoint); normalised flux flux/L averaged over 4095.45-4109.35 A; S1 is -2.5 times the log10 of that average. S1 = 0.18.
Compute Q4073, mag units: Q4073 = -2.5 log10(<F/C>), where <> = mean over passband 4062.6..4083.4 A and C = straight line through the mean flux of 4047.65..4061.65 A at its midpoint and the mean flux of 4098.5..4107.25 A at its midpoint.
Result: -0.032 mag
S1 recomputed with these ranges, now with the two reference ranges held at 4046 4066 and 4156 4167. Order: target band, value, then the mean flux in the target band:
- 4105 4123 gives 0.13 mag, 7.59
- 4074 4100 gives 0.04 mag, 8.12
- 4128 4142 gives 0.01 mag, 8.56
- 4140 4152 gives 0.01 mag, 8.59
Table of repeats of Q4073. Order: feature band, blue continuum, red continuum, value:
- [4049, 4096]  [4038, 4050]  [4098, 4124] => -0.07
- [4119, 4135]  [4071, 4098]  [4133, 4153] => 0.07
